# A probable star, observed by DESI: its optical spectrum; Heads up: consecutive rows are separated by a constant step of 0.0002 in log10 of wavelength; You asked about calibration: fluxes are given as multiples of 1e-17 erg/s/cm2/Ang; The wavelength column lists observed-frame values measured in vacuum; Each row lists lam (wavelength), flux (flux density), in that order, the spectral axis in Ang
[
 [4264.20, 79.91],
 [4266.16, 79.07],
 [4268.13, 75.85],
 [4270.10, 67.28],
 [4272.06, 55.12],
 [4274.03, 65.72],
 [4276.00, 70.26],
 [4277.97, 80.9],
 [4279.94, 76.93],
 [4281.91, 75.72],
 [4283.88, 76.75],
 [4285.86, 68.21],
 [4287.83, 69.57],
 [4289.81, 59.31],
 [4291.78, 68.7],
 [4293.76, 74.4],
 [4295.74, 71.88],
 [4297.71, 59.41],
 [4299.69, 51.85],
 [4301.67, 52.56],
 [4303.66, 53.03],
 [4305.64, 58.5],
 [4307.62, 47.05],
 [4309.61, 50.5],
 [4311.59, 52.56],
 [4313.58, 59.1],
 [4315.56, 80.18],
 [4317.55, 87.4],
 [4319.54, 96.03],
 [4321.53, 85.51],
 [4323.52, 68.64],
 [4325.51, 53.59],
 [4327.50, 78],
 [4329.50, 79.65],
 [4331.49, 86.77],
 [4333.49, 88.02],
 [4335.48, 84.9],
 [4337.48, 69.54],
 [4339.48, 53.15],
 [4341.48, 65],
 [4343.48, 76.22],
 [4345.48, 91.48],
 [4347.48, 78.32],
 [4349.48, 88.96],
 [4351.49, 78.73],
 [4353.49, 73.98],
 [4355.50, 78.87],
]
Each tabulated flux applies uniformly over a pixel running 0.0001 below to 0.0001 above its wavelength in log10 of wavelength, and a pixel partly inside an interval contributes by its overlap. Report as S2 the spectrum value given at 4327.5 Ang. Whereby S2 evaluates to 78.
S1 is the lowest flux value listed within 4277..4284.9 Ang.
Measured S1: 75.72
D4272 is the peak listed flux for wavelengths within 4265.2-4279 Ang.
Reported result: 80.9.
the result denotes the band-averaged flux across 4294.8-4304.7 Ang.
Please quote 57.7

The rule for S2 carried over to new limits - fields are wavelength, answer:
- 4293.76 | 74.4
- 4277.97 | 80.9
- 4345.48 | 91.48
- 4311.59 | 52.56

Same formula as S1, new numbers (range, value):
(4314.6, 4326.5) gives 53.59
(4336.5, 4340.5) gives 53.15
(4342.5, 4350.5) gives 76.22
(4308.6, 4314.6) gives 50.5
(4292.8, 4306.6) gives 51.85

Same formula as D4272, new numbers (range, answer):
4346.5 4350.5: 88.96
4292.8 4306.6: 74.4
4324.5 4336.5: 88.02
